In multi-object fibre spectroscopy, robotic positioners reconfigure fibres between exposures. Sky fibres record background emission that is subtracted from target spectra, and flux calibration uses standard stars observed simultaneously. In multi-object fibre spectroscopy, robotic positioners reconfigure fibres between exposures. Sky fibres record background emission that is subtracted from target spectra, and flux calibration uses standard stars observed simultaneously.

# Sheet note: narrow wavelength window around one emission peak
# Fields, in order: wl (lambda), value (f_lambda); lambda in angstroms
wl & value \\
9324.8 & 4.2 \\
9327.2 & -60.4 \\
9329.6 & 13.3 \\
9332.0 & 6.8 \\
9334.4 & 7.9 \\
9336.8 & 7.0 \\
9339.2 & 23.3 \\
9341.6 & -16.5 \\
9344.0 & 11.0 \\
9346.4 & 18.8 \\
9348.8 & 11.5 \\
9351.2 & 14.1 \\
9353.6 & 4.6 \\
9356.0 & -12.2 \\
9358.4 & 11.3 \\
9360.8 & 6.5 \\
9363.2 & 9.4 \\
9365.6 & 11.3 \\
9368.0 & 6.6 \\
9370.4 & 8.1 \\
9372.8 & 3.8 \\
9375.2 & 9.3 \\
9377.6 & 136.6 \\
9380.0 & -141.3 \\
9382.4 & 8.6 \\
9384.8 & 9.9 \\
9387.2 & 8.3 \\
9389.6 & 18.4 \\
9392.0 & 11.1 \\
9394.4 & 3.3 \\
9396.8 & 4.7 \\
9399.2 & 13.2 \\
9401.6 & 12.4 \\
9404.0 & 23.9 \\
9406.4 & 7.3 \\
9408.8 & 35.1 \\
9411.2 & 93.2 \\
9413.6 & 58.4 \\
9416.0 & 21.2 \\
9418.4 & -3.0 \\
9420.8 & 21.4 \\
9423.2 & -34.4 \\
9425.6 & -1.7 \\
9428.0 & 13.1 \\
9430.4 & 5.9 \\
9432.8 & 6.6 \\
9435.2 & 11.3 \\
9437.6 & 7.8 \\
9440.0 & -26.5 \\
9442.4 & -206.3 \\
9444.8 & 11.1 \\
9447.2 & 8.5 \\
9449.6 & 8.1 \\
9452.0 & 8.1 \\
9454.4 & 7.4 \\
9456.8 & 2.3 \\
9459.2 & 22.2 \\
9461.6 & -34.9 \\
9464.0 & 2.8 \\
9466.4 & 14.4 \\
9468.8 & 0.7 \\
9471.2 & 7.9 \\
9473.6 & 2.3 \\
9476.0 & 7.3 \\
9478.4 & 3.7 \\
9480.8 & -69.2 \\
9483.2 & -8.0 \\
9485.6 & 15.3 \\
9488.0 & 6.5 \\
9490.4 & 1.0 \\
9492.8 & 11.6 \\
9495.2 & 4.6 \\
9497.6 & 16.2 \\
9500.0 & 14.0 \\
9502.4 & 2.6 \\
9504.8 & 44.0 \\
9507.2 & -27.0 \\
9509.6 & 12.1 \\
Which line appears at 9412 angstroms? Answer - [O III] 5007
